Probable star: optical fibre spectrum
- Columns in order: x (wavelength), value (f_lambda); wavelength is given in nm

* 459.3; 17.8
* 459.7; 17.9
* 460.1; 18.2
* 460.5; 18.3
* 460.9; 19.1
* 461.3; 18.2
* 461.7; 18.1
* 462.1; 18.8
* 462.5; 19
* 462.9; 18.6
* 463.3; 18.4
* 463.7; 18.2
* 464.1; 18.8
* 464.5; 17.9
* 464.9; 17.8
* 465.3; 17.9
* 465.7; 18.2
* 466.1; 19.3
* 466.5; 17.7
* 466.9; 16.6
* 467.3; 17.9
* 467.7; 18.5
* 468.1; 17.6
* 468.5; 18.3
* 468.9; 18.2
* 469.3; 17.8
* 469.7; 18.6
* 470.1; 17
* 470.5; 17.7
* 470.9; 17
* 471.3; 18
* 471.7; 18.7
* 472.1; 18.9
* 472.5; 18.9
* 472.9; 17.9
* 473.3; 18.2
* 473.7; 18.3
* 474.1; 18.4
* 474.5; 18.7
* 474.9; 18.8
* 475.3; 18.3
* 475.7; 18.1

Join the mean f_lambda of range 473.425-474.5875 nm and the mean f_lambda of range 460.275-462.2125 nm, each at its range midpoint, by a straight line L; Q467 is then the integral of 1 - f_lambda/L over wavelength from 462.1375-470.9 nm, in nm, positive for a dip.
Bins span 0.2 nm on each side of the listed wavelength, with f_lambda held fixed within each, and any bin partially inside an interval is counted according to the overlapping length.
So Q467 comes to 0.18 nm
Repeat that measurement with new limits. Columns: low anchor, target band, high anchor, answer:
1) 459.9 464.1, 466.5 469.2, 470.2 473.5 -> 0.07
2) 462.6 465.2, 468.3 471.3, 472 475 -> 0.10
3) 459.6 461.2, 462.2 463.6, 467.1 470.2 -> -0.03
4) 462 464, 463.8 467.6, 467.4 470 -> 0.07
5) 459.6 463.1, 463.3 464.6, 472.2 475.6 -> 0.01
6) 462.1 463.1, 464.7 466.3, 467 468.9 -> 0.01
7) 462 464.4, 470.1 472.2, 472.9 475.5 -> 0.06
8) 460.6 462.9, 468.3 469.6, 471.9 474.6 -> 0.03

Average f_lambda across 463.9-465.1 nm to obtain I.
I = 18.2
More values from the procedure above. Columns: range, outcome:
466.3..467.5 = 17.4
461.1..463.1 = 18.5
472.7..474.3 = 18.2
